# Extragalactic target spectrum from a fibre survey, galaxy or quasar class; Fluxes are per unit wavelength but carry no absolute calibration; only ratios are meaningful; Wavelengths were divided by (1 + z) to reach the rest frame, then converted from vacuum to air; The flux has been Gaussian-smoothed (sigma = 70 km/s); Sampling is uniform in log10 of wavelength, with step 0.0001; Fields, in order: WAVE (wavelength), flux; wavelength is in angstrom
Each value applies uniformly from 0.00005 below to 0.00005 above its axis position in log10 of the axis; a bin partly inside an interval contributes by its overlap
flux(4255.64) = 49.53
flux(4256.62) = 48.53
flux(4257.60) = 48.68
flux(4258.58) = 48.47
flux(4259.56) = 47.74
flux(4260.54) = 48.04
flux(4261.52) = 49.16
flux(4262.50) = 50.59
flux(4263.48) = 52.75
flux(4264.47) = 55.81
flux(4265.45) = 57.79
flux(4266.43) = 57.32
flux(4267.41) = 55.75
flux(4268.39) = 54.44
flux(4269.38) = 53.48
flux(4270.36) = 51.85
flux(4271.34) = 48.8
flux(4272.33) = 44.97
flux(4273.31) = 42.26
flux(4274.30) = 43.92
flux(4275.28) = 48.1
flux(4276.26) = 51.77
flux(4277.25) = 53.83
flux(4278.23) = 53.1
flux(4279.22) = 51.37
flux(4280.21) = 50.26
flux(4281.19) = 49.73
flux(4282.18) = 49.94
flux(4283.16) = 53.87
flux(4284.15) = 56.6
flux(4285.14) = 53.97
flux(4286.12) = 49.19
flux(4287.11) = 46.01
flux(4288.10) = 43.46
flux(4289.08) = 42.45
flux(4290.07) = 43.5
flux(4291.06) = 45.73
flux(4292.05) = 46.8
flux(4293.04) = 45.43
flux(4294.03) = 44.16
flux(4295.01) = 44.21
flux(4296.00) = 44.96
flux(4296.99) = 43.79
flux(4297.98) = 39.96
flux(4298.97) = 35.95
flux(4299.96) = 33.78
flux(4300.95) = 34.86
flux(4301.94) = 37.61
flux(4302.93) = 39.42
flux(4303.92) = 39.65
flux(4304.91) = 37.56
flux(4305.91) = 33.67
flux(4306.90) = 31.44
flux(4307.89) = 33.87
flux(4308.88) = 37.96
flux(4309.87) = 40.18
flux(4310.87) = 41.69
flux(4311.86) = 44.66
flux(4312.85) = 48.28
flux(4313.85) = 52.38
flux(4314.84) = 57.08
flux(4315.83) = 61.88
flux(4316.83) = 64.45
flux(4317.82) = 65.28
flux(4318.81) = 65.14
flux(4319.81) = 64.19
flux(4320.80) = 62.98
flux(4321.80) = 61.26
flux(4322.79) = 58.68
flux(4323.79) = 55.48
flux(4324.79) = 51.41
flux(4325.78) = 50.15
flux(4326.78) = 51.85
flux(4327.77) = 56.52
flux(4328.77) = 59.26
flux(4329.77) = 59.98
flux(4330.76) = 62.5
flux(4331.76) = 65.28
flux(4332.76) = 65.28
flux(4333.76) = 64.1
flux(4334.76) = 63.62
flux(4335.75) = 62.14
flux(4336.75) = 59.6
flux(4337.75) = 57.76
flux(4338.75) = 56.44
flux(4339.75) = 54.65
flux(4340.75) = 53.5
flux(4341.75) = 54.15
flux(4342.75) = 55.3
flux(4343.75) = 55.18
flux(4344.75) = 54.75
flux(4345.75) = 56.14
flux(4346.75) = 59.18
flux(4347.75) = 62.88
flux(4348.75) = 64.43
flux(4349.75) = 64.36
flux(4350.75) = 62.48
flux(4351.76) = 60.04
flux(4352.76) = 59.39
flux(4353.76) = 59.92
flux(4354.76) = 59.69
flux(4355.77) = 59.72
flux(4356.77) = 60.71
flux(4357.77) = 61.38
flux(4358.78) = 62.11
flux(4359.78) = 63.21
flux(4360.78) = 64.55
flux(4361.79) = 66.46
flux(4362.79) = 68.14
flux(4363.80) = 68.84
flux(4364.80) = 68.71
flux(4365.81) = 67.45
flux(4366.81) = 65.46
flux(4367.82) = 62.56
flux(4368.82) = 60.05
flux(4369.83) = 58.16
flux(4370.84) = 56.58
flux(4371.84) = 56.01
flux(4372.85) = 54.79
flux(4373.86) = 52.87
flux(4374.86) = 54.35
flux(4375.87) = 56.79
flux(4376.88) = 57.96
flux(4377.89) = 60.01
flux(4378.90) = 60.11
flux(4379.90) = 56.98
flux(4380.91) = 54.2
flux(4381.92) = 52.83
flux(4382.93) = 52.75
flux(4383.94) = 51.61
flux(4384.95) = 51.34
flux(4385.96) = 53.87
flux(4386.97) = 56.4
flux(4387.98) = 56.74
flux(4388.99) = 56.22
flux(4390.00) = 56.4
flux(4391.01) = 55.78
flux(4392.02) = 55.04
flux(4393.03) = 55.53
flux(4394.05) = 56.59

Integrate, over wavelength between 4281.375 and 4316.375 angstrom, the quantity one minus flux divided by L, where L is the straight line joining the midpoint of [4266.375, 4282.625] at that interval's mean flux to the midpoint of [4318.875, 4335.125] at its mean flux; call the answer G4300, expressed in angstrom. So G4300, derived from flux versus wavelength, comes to 6.8 angstrom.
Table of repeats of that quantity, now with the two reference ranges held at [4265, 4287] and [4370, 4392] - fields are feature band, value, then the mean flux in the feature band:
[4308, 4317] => 0.7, 48.6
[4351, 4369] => -2.8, 63.3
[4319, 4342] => -2.3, 58.8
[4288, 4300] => 2.1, 43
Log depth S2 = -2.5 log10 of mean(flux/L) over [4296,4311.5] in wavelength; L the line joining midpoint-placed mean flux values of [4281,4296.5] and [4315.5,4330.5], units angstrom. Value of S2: 0.36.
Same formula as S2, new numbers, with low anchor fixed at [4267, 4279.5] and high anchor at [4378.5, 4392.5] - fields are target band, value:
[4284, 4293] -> 0.084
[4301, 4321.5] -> 0.089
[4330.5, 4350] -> -0.123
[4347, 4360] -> -0.148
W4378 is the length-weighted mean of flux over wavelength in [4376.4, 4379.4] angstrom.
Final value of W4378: 59.4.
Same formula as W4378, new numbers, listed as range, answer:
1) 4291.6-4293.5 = 46.1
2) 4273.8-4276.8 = 48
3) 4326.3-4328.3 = 54.4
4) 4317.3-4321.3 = 64.5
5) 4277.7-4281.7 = 51.1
